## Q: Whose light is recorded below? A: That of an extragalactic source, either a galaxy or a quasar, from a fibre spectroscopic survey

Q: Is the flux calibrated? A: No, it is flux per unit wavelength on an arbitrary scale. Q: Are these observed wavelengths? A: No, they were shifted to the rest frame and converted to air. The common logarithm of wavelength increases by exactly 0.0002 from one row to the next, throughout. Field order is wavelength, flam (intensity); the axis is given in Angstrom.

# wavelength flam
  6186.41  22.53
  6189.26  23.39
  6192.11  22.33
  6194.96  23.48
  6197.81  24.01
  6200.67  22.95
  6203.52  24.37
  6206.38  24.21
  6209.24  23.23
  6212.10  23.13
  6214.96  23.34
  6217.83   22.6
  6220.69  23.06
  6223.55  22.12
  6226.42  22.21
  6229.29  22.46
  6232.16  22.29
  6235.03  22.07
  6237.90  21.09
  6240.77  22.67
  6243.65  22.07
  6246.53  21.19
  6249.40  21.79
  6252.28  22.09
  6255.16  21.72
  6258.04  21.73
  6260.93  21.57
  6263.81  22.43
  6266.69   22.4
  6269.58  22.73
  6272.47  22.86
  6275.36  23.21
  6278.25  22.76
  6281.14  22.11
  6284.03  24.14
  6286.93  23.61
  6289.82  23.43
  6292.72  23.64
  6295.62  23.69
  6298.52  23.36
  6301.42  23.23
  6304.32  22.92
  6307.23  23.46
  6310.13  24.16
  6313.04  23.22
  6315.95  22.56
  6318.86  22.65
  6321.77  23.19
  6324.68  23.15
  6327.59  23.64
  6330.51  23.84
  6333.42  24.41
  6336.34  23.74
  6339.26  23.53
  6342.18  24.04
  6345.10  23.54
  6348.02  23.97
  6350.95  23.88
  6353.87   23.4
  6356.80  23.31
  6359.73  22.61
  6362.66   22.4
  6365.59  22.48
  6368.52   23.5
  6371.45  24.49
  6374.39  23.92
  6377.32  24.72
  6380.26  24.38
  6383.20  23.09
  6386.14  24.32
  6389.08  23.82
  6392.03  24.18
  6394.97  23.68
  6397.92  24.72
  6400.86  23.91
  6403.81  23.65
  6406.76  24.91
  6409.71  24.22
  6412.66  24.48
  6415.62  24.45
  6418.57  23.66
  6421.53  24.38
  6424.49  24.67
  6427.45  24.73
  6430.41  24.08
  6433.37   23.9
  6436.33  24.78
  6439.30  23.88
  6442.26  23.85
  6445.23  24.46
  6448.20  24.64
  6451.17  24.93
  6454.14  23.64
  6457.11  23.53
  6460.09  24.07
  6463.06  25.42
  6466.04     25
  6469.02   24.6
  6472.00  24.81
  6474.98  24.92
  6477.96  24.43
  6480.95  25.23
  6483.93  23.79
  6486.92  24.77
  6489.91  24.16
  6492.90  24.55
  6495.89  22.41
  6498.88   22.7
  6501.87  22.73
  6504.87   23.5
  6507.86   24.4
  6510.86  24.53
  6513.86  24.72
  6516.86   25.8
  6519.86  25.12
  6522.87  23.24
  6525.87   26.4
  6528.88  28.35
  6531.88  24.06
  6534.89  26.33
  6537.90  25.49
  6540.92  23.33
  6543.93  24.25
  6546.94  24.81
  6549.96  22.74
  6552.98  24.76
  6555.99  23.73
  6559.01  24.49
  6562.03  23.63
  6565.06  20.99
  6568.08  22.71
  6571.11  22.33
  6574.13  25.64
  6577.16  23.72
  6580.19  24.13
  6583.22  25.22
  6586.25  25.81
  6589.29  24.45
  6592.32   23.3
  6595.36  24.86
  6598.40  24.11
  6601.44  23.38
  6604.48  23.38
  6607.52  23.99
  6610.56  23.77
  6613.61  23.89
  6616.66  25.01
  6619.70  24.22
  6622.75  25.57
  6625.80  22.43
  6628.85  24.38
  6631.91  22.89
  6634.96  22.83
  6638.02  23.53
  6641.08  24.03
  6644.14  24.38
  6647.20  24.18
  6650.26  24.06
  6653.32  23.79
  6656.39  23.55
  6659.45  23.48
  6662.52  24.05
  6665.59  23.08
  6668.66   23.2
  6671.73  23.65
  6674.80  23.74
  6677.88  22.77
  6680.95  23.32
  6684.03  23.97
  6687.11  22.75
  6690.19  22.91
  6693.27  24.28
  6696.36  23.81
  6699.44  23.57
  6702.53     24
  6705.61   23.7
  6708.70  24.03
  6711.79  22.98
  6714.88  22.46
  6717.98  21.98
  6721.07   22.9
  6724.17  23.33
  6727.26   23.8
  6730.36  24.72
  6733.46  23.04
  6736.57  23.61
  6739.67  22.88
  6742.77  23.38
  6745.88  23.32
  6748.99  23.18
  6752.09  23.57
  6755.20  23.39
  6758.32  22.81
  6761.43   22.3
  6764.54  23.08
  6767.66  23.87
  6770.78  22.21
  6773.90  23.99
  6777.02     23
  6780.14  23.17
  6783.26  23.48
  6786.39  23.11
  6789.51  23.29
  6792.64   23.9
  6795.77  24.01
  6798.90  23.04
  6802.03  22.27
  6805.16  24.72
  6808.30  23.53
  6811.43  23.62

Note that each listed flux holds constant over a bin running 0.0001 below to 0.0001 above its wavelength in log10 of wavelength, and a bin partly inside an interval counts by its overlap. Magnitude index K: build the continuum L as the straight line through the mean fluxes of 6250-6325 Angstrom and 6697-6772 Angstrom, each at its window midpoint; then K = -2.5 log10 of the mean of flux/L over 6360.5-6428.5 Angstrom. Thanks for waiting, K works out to -0.05 mag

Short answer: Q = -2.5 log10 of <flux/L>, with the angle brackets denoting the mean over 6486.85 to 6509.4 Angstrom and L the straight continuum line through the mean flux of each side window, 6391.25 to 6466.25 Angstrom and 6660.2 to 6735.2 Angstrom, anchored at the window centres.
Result 0.022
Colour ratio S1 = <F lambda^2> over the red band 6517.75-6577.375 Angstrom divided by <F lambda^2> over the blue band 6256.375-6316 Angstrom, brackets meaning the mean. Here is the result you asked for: 1.15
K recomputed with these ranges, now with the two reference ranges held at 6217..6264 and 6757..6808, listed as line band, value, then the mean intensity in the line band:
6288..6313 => -0.06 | 23.5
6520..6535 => -0.13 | 25.6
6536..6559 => -0.07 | 24.2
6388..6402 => -0.08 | 24.1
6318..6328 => -0.04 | 23.2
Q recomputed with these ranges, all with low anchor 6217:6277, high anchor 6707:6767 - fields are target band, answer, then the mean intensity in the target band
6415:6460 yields -0.076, 24.2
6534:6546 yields -0.090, 24.8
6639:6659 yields -0.043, 24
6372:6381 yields -0.087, 24.3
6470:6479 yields -0.095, 24.7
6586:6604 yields -0.057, 24.2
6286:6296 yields -0.061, 23.6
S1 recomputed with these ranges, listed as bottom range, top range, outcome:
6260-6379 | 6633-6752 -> 1.13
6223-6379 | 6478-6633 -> 1.14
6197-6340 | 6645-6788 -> 1.17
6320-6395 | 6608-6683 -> 1.10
